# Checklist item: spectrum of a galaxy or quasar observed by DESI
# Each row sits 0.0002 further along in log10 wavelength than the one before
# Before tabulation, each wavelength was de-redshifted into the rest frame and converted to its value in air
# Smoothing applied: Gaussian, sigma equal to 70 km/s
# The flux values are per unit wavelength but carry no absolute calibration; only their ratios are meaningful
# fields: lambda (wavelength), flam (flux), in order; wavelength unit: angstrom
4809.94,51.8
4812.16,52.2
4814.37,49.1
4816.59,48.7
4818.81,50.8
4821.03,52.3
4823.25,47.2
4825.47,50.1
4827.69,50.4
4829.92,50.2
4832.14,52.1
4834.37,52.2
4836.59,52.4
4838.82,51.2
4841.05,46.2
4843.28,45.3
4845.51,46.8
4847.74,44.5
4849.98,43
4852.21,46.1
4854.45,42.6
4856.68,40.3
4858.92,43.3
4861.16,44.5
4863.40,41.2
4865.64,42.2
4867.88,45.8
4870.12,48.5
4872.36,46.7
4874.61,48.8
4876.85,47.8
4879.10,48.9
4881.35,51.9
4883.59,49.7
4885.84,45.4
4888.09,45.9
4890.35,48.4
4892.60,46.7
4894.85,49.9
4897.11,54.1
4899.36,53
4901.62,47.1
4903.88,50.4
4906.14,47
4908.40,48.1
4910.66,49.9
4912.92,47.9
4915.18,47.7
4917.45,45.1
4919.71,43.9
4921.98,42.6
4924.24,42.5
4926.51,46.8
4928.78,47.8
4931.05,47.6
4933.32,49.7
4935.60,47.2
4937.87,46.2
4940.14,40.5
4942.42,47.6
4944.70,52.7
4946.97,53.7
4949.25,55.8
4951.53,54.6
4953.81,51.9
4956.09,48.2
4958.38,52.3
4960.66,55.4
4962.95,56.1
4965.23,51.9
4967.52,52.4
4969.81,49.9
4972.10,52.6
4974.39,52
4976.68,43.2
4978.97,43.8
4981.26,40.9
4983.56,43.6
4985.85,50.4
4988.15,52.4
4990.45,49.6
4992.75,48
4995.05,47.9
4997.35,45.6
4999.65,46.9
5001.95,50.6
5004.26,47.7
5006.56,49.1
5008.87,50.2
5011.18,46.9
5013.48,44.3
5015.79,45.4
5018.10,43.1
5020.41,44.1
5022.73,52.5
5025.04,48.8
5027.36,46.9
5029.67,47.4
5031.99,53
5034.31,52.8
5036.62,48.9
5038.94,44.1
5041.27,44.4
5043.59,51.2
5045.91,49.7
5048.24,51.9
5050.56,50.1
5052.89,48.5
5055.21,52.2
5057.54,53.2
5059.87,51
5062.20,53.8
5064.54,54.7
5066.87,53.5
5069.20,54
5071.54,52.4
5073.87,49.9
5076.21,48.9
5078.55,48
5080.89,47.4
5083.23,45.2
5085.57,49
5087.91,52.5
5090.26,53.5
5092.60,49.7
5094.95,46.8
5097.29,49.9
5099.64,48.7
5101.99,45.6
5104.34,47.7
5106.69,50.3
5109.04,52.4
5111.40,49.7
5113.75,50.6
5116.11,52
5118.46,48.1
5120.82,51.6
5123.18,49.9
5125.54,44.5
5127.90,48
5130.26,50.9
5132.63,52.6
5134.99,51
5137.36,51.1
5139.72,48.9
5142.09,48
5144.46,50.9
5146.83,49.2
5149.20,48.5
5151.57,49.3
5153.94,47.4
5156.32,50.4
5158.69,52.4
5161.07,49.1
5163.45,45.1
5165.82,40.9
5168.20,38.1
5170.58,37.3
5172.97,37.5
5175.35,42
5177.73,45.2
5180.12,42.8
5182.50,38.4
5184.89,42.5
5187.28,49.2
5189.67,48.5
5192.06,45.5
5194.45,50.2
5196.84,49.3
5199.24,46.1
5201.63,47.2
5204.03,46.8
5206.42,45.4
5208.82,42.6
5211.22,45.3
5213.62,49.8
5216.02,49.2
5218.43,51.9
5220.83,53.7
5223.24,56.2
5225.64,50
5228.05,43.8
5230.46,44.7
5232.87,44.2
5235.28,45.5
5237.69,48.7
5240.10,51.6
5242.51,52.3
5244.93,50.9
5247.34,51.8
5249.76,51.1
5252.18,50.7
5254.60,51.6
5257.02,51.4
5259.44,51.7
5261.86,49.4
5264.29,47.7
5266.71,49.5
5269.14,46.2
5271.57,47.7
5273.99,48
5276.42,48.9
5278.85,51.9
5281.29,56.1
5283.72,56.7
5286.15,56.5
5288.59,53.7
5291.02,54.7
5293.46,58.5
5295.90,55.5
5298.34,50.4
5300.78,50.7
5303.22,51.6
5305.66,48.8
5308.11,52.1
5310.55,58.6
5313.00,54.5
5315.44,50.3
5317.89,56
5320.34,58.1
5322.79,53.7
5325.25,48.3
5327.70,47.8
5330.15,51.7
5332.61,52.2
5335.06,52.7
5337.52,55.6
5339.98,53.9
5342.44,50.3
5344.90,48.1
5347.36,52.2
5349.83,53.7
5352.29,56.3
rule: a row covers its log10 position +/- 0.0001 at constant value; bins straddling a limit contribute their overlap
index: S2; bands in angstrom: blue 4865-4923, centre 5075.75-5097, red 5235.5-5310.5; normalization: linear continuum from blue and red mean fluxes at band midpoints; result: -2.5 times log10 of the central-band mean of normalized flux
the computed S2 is 0.02 mag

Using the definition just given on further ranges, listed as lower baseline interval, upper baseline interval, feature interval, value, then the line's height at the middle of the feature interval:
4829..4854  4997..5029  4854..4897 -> 0.03 mag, 47.9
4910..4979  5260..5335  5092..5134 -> 0.03 mag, 50.6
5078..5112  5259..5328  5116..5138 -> -0.01 mag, 49.6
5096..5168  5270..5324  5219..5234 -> 0.05 mag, 51.5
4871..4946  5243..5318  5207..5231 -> 0.06 mag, 51.3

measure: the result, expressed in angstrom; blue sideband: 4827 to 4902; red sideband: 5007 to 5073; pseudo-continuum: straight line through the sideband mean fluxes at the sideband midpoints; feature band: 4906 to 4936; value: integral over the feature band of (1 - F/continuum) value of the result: 0.9 angstrom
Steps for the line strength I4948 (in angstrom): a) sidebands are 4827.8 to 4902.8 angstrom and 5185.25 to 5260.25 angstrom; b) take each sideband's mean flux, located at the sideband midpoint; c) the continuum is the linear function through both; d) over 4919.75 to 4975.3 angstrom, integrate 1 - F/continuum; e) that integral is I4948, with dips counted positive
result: -2.4 angstrom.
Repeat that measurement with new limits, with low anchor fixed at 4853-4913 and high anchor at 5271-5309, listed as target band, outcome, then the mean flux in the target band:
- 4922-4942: 0.8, 45.9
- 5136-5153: 0.5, 49.4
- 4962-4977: -1.0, 51.5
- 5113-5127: 0.3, 49.4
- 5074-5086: 0.5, 47.8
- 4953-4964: -1.0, 52.7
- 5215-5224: -0.2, 52.6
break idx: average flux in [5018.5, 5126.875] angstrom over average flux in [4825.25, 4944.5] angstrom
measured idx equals 1.05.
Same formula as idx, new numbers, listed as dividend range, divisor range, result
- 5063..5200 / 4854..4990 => 1.00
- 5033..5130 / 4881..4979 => 1.02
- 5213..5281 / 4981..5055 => 1.03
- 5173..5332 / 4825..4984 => 1.04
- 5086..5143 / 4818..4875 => 1.06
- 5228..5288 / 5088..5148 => 1.01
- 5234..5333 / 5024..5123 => 1.04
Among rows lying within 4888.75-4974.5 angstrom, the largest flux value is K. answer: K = 56.1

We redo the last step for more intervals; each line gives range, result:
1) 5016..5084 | 54.7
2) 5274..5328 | 58.6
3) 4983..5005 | 52.4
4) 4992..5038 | 53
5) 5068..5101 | 54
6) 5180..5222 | 53.7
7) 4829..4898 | 54.1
